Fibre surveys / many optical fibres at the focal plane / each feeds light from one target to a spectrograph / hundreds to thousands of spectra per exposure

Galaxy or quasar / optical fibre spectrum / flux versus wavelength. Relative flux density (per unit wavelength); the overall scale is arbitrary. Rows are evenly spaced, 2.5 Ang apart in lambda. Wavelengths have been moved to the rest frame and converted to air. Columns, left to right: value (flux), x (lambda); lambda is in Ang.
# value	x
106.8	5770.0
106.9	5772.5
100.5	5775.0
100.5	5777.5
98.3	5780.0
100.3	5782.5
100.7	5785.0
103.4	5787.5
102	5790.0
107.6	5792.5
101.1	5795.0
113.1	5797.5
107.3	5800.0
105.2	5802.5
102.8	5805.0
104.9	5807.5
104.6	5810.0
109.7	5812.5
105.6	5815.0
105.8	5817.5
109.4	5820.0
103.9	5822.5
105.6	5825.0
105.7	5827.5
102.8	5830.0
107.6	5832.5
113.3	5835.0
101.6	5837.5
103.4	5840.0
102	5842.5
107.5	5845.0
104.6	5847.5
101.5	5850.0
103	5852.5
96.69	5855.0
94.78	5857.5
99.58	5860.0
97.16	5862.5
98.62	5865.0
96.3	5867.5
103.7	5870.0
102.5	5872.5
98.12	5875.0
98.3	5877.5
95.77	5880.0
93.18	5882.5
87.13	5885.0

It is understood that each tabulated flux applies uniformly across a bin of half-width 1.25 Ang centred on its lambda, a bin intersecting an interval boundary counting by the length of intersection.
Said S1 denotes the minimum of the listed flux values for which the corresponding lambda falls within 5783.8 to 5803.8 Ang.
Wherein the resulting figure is 100.7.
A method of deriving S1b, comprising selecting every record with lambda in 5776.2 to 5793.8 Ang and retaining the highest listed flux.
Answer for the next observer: 107.6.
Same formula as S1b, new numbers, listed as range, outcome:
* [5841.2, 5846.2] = 107.5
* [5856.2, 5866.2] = 99.58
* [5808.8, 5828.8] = 109.7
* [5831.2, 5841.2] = 113.3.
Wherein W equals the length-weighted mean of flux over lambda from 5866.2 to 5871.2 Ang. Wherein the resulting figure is 99.9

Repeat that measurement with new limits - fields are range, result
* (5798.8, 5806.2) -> 105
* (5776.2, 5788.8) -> 101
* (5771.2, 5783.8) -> 101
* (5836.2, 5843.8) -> 102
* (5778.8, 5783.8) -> 99.3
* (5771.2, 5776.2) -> 104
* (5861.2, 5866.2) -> 97.9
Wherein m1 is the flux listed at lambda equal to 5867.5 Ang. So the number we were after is 96.3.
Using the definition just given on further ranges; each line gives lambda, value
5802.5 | 105.2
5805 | 102.8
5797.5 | 113.1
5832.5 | 107.6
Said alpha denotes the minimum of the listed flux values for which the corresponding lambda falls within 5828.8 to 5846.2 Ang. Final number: 101.6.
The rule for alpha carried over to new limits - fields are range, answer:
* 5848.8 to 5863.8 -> 94.78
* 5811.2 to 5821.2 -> 105.6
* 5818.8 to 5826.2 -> 103.9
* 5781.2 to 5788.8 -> 100.3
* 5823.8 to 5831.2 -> 102.8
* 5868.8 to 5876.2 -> 98.12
